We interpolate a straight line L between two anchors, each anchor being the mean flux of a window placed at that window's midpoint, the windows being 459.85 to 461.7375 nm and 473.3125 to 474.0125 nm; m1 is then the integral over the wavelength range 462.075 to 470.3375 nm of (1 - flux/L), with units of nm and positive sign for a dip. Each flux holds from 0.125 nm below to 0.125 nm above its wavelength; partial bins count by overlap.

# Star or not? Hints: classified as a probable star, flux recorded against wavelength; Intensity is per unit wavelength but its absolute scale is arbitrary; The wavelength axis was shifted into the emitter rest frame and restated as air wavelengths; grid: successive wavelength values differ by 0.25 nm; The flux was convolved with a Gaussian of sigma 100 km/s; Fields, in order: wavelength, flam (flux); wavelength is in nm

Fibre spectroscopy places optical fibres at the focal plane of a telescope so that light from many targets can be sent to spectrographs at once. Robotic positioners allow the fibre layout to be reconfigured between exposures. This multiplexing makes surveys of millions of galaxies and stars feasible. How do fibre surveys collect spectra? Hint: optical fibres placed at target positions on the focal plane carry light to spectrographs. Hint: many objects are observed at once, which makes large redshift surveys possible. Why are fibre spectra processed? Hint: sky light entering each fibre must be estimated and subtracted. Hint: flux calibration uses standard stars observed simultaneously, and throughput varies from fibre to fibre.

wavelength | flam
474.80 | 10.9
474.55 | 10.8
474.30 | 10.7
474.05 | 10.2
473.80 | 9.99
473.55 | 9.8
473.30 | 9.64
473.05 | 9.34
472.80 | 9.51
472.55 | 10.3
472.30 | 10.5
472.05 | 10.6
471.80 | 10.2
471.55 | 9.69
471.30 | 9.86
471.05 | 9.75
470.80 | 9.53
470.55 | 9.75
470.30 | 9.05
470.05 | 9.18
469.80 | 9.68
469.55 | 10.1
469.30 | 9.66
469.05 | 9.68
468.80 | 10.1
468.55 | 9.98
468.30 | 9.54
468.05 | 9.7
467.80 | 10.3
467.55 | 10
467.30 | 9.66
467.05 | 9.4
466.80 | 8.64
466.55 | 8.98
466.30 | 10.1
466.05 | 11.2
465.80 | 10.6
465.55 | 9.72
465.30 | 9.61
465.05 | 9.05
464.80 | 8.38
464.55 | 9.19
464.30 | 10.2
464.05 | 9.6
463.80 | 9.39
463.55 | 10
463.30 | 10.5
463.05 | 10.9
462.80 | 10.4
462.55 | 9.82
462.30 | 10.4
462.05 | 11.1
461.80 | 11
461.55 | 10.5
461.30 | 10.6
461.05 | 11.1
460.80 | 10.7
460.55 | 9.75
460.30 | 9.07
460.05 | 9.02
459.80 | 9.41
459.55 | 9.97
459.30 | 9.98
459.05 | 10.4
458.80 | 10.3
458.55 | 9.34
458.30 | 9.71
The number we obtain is 0.18 nm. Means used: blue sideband 10.1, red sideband 9.89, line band 9.8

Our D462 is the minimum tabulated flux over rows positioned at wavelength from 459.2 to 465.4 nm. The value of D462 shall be 8.38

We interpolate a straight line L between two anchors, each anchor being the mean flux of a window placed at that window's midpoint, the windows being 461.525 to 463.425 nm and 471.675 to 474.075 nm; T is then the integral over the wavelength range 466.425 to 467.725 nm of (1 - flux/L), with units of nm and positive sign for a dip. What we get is 0.12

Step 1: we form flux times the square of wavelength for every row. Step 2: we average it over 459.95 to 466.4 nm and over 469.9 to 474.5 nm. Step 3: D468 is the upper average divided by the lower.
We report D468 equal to 1.02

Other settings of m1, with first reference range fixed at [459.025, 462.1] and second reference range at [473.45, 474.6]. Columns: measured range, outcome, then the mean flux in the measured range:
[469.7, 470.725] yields 0.083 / 9.41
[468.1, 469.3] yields 0.051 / 9.8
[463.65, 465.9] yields 0.151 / 9.52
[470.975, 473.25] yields 0.065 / 9.97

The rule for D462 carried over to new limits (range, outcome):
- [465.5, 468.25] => 8.64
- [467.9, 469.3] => 9.54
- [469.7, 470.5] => 9.05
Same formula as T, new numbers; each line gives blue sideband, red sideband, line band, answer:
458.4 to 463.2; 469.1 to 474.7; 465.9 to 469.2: 0.07 nm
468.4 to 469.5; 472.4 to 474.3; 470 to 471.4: 0.05 nm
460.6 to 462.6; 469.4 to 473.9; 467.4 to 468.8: 0.03 nm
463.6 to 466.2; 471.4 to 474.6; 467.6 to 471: 0.06 nm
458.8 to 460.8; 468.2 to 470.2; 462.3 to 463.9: -0.07 nm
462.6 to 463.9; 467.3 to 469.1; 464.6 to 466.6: 0.07 nm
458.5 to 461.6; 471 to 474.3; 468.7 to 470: 0.03 nm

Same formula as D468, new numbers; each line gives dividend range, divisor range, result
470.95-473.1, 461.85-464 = 1.01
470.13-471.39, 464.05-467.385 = 1.02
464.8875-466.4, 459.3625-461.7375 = 1.02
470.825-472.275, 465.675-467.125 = 1.04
